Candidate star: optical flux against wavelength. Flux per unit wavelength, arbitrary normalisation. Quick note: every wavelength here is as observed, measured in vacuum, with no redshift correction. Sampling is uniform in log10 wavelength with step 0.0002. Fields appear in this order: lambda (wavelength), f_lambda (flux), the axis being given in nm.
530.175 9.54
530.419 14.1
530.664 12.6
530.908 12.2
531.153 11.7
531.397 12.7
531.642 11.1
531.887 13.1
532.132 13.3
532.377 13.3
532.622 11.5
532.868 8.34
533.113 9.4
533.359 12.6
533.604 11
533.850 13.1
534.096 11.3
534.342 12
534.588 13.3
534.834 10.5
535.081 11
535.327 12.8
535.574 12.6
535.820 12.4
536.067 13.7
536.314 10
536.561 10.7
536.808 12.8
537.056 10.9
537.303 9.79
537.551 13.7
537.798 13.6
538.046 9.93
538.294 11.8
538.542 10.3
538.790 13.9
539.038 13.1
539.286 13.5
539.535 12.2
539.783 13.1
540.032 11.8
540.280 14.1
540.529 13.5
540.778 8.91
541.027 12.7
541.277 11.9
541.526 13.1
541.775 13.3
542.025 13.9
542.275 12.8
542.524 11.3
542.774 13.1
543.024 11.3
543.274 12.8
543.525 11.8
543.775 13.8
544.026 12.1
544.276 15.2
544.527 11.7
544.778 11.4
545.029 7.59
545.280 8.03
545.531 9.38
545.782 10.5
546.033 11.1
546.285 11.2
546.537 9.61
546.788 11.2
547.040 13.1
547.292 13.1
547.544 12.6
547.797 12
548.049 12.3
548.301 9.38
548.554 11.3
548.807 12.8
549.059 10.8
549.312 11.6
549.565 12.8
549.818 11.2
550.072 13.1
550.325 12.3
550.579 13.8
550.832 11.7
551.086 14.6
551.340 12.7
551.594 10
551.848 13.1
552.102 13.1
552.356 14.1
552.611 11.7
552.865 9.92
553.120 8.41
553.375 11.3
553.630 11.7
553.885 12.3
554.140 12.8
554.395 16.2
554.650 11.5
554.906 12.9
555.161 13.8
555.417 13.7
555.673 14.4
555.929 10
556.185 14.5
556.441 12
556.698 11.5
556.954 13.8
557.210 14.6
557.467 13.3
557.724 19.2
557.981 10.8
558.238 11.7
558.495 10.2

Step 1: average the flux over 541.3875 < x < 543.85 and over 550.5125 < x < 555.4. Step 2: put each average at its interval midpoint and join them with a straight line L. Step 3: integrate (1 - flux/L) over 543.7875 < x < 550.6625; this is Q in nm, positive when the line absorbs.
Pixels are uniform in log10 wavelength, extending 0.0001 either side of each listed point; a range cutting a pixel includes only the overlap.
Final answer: 0.56 nm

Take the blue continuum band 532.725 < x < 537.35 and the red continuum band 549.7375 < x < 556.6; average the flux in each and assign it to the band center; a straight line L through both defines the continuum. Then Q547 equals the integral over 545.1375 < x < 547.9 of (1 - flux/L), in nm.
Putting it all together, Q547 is 0.25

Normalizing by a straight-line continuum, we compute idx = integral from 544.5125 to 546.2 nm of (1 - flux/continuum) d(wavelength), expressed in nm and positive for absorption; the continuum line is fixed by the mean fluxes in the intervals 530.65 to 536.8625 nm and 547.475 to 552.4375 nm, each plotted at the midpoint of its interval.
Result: 0.31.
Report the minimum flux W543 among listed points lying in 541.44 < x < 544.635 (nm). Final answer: 11.3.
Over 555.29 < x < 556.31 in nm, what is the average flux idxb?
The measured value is 13.1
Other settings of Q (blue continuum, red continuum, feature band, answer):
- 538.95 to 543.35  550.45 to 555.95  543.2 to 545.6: 0.221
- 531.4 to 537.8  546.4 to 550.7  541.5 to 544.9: -0.224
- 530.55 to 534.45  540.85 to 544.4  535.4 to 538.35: 0.090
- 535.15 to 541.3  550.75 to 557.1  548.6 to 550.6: 0.034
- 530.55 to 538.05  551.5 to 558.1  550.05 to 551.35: -0.051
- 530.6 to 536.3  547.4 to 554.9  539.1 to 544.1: -0.224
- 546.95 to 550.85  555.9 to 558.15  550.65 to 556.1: 0.180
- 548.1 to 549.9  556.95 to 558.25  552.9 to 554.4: 0.146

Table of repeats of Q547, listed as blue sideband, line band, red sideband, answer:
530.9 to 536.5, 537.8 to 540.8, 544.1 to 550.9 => -0.163 nm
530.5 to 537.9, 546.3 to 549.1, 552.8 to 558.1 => 0.187 nm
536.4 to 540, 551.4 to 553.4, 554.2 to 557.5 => 0.231 nm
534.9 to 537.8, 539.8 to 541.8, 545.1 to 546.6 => -0.263 nm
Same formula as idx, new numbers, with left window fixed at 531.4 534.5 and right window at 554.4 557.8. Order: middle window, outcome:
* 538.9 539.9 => -0.06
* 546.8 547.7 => 0.01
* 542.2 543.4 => 0.02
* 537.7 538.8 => 0.04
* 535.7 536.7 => 0.02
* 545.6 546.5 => 0.14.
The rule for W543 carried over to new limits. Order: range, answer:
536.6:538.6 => 9.79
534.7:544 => 8.91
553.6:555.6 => 11.5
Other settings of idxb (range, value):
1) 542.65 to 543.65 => 12.2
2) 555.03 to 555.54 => 13.8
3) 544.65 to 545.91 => 9.39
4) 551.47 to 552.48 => 12.6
